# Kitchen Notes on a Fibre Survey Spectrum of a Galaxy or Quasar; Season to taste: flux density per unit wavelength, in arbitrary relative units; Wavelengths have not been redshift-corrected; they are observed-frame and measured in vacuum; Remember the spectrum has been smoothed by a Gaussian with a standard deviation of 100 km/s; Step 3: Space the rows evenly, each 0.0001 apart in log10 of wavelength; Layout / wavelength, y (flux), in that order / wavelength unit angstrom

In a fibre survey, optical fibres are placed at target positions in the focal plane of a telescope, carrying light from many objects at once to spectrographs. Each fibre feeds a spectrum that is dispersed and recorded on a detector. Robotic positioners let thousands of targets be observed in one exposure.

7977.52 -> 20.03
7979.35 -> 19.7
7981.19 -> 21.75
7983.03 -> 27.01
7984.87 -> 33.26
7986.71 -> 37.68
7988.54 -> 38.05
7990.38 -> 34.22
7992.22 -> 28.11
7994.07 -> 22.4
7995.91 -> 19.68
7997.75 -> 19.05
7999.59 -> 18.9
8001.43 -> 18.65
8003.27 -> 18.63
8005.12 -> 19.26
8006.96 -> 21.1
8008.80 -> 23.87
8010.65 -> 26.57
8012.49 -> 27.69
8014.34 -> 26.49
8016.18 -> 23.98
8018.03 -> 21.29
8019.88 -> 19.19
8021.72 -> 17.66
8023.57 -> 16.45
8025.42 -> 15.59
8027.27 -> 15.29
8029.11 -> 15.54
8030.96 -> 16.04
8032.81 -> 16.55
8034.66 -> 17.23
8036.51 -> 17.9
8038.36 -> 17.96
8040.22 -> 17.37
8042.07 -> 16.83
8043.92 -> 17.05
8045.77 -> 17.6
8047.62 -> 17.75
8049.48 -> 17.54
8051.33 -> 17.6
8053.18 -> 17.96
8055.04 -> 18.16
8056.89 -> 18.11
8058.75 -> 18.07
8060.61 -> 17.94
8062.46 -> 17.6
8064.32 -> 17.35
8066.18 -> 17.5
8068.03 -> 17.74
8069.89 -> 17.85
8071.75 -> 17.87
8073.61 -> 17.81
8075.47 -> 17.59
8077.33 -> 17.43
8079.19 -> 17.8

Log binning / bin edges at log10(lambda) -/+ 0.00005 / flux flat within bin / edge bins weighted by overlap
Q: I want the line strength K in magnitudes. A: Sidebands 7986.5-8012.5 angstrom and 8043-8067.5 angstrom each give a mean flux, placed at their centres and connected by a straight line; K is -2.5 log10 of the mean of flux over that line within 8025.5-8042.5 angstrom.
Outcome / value 0.210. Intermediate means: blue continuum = 24.5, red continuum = 17.7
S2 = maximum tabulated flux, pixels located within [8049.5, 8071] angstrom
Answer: 18.16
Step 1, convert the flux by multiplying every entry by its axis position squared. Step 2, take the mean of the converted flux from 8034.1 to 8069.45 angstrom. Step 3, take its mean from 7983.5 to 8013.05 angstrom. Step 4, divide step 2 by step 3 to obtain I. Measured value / 0.70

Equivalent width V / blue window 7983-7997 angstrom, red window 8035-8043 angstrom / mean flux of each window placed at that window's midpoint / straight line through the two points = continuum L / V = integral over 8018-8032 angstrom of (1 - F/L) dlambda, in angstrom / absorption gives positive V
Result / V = 2.8 angstrom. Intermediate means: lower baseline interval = 30.1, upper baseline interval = 17.5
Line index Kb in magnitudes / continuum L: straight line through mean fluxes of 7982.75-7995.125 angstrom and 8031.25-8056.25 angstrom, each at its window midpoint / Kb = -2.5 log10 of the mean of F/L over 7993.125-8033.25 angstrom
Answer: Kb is 0.252 mag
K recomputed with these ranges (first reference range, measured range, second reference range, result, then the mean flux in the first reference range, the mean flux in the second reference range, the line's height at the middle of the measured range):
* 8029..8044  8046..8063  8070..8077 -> -0.03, 17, 17.7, 17.4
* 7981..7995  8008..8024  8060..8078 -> 0.16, 30.7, 17.7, 26.2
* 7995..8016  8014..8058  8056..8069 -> 0.10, 21.9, 17.8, 19.7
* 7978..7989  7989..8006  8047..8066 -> 0.19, 28.9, 17.8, 26.7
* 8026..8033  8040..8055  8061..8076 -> -0.05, 15.8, 17.7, 16.7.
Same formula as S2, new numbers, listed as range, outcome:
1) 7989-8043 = 34.22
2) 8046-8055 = 17.96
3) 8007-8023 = 27.69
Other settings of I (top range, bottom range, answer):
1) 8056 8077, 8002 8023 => 0.81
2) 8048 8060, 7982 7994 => 0.57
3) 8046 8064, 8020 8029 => 1.09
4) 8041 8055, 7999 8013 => 0.81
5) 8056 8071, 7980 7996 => 0.61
